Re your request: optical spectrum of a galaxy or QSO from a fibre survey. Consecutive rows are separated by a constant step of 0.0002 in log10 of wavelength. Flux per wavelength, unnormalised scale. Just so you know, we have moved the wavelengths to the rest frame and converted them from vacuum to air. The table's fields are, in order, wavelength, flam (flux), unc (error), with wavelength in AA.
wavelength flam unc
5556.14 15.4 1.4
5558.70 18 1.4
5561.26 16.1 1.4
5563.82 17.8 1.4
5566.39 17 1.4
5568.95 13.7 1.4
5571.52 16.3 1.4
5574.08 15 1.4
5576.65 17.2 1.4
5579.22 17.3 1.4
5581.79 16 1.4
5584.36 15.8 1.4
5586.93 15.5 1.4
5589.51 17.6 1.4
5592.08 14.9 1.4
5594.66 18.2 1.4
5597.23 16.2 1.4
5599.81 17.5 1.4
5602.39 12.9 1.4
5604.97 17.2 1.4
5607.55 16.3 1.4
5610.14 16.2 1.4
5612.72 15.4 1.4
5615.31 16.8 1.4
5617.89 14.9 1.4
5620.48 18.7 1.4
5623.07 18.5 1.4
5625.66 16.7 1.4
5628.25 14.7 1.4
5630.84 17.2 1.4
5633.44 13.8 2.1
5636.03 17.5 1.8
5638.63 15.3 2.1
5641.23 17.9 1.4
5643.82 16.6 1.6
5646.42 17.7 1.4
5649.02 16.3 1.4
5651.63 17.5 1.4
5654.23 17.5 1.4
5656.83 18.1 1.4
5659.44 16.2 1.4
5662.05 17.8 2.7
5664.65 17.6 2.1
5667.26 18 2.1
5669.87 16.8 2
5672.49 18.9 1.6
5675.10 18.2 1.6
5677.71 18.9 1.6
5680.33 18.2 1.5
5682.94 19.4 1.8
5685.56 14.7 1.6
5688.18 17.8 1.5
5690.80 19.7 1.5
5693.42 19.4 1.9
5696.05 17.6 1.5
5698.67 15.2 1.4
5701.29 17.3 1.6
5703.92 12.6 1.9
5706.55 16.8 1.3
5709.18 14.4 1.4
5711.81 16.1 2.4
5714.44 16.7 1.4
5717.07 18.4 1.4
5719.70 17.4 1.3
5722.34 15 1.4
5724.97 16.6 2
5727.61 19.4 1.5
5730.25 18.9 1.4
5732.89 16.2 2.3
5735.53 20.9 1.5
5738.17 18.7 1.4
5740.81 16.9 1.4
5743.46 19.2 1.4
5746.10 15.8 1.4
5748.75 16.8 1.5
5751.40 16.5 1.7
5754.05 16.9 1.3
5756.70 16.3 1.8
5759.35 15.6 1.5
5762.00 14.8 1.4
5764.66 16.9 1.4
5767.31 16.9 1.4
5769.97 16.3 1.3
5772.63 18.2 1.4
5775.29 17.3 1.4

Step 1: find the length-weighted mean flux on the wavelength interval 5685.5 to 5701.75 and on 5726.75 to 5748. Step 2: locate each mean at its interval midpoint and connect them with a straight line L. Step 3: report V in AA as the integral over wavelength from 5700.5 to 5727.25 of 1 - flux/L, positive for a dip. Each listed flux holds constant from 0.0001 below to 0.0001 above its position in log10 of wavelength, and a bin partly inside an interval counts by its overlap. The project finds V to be 2.5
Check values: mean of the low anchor 17.6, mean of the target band 16.2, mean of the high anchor 18.2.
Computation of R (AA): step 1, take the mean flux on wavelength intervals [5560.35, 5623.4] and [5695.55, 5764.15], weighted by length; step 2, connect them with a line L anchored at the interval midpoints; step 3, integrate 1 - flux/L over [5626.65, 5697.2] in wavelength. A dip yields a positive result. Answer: -3.4 AA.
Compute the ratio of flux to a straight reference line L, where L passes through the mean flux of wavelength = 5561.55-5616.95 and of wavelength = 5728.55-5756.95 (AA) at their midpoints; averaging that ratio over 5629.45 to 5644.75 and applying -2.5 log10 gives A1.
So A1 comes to 0.02 mag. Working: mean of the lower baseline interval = 16.2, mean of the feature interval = 16.4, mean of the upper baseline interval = 17.6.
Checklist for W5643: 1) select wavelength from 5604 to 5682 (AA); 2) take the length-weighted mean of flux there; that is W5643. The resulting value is 17.1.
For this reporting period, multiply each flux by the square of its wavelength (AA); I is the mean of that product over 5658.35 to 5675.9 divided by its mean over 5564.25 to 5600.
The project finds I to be 1.12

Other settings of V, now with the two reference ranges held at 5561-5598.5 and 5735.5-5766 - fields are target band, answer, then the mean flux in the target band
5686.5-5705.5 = -0.3 AA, 17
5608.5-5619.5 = 0.3 AA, 15.9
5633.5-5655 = -0.4 AA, 16.8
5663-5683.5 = -1.9 AA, 18.2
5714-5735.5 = -0.9 AA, 17.6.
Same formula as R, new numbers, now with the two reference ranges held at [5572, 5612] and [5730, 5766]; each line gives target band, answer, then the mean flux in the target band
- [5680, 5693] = -0.98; 18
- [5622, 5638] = 0.13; 16.3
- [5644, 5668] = -1.09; 17.4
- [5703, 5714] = 1.11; 15.2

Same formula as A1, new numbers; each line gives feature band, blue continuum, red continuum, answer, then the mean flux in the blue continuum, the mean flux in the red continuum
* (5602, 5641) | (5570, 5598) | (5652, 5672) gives 0.04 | 16.3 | 17.5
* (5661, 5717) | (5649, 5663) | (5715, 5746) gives 0.02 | 17.3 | 17.9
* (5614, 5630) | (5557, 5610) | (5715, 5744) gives 0.00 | 16.3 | 17.9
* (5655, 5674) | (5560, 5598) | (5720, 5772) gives -0.06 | 16.3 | 17.1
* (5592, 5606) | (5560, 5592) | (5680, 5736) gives 0.01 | 16.2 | 17.1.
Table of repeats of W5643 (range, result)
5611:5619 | 15.8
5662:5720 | 17.3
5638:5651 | 16.9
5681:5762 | 17.1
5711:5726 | 16.7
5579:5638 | 16.3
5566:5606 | 16.1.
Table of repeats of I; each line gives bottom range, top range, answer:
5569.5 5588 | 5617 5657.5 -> 1.07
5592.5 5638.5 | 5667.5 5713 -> 1.08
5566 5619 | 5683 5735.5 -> 1.10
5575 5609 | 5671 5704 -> 1.12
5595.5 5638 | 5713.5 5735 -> 1.11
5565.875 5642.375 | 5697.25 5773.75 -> 1.08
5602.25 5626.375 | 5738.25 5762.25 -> 1.06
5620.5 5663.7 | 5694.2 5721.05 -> 0.99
